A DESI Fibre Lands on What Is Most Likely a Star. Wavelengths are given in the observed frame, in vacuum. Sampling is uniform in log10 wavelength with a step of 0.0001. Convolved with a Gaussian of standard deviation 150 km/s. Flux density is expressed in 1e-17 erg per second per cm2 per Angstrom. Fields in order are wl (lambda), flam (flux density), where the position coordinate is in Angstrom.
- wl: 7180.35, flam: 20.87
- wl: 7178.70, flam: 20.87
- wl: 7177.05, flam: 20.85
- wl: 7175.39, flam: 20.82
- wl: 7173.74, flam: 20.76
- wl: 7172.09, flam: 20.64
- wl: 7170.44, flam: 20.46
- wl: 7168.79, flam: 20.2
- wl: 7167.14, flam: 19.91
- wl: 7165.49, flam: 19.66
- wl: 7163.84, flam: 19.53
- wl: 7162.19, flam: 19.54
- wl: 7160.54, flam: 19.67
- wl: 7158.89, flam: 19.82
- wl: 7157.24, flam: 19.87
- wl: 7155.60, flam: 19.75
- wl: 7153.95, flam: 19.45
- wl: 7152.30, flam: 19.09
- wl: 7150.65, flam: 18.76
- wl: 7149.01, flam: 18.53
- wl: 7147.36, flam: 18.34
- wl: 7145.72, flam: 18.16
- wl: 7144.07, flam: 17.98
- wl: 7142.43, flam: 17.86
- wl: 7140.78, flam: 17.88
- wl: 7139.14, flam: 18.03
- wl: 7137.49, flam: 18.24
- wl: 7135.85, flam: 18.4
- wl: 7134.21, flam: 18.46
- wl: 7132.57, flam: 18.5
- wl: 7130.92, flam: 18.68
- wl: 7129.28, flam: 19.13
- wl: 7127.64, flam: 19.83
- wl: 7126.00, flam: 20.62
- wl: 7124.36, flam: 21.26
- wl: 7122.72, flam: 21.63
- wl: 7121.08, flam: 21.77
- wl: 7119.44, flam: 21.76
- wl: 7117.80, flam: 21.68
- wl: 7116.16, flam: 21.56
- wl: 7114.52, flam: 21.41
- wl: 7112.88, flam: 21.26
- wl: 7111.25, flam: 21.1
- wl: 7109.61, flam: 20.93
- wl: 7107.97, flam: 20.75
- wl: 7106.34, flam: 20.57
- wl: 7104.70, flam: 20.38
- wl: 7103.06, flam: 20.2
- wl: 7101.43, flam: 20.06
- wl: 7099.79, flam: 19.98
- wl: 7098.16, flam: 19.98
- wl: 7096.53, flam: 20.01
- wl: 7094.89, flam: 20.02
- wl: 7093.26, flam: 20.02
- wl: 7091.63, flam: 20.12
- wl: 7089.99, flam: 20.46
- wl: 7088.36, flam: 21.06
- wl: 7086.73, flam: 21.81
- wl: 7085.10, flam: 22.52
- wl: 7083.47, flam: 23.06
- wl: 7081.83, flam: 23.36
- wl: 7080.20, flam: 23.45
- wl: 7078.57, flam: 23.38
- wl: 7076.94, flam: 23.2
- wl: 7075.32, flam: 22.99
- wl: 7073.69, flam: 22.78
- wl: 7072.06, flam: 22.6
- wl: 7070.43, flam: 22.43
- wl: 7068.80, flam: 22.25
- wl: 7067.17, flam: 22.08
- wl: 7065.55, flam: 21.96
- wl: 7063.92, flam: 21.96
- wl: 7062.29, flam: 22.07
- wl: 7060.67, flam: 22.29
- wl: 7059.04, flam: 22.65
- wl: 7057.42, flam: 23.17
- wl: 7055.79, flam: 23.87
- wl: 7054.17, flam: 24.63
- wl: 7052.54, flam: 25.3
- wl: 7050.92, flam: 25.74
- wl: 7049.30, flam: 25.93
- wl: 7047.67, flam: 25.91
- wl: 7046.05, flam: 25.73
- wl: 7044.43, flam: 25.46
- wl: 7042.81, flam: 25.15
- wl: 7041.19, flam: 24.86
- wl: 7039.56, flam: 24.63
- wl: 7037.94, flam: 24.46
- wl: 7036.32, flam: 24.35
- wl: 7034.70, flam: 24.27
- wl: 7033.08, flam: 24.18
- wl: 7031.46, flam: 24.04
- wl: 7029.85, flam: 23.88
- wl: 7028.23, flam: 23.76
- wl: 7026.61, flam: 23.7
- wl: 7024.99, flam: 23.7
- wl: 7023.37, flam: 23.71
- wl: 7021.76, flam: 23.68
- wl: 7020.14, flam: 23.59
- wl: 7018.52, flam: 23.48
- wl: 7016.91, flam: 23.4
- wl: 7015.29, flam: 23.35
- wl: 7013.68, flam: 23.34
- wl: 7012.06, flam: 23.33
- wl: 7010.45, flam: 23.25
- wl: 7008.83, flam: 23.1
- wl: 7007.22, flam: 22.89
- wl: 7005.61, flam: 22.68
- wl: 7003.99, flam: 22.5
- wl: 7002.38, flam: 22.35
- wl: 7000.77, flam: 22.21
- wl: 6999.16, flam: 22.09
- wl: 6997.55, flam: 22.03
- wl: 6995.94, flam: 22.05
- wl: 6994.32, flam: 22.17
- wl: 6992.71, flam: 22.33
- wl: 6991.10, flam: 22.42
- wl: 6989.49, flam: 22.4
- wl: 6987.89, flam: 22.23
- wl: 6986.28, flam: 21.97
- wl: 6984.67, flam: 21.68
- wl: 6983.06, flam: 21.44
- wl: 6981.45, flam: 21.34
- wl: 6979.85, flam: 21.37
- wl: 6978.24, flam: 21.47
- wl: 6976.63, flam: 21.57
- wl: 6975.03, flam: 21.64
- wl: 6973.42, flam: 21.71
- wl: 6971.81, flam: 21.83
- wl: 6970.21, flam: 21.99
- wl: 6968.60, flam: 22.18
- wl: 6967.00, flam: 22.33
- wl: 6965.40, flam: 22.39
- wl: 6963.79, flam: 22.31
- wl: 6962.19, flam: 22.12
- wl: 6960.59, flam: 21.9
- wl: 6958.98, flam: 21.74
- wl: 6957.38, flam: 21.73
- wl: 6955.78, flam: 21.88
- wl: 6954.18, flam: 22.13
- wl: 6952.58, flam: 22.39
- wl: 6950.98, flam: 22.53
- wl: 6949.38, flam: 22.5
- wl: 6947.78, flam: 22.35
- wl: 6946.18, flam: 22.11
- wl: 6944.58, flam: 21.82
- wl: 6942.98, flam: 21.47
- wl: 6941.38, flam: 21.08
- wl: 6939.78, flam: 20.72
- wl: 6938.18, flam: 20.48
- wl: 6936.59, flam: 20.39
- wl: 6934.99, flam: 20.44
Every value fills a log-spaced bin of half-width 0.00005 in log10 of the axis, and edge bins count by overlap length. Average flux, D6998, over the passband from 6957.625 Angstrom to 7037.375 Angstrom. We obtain 22.6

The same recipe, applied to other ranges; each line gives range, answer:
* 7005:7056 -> 24.2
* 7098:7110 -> 20.4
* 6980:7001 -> 22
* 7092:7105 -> 20.1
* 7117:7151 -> 19.3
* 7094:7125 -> 20.9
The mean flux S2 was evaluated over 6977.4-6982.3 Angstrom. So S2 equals 21.4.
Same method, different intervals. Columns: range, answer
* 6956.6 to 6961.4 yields 21.8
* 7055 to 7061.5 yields 23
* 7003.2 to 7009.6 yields 22.8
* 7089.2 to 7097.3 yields 20.1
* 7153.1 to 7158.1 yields 19.7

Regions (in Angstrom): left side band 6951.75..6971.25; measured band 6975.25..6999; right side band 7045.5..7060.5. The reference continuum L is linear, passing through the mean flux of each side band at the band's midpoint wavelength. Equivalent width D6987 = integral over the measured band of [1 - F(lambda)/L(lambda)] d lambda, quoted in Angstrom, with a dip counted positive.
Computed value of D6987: 1.0 Angstrom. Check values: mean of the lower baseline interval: 22.1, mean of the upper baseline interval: 24.6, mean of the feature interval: 21.9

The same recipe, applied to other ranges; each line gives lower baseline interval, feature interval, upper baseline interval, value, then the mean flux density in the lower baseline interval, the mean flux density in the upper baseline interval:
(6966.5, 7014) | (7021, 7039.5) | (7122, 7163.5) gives -2.3 Angstrom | 22.2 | 19.1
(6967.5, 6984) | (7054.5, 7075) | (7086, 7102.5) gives -1.9 Angstrom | 21.7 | 20.3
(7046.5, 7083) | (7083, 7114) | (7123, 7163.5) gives 1.1 Angstrom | 23.4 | 19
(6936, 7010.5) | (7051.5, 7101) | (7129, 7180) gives -4.1 Angstrom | 22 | 19.3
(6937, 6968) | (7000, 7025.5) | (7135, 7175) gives -2.5 Angstrom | 21.9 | 19.2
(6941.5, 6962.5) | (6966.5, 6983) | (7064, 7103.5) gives 0.2 Angstrom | 22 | 21.7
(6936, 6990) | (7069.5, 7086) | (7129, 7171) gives -2.4 Angstrom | 21.8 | 19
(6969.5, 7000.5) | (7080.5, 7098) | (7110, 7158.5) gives -0.8 Angstrom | 21.9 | 19.6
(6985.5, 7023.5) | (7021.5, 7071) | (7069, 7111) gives -4.1 Angstrom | 22.8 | 21.4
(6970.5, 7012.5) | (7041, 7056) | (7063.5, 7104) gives -2.4 Angstrom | 22.1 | 21.7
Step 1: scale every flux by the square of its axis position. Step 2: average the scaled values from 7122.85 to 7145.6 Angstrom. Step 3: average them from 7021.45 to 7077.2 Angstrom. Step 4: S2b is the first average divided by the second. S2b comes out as 0.81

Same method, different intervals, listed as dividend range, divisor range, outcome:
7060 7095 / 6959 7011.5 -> 1.03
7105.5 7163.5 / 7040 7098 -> 0.88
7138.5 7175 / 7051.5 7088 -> 0.86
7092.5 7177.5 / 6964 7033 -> 0.91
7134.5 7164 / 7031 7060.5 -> 0.79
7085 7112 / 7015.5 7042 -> 0.87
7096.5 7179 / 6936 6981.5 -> 0.96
